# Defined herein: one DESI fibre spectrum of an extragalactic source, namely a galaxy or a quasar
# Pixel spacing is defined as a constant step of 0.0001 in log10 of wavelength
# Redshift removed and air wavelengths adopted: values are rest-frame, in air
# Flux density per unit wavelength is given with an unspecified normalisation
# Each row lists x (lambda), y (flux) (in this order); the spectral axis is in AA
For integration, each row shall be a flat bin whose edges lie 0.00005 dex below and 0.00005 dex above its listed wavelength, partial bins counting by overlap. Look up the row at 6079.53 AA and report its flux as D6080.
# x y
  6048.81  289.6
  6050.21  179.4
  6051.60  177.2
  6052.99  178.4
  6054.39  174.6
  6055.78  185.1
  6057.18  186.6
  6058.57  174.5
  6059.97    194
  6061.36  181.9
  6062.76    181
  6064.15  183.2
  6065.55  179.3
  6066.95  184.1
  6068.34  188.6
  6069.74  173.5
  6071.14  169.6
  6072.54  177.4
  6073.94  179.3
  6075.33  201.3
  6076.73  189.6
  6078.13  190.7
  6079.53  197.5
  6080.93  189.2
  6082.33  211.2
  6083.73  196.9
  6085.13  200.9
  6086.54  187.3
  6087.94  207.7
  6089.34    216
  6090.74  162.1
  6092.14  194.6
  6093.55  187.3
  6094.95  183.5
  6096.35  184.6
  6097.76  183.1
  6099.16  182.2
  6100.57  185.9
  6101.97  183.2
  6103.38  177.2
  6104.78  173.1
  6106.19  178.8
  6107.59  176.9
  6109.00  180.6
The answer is 197.5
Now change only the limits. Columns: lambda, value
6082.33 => 211.2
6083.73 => 196.9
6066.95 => 184.1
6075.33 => 201.3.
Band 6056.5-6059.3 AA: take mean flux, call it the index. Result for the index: 181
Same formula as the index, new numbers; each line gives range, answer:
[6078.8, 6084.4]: 199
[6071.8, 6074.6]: 178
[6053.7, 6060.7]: 183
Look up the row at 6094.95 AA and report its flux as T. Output 183.5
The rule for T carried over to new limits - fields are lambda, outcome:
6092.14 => 194.6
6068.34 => 188.6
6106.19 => 178.8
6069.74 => 173.5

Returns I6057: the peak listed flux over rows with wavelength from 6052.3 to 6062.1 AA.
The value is 194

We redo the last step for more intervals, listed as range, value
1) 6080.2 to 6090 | 216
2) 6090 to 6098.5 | 194.6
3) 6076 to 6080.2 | 197.5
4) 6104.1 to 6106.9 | 178.8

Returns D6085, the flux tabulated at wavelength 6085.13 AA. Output 200.9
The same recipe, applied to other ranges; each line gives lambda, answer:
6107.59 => 176.9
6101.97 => 183.2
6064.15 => 183.2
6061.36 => 181.9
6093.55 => 187.3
